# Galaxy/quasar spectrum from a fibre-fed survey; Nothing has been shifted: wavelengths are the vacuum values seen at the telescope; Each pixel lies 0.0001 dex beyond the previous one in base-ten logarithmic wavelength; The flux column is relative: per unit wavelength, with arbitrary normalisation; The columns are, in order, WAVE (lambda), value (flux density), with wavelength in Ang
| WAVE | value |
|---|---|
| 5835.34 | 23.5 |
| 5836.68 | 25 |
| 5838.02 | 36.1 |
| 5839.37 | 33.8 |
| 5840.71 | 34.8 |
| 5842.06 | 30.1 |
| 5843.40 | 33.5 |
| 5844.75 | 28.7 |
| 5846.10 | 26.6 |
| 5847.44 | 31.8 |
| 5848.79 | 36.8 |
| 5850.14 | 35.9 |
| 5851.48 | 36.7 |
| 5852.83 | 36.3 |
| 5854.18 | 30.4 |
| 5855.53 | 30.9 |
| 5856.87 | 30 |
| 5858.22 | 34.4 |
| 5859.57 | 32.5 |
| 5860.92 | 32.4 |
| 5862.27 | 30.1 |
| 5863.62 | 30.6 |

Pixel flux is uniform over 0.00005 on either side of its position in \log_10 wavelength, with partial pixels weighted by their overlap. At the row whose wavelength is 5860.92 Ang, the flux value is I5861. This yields 32.4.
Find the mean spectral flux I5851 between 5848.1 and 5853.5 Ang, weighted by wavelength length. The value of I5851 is 36.4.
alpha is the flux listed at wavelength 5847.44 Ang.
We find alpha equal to 31.8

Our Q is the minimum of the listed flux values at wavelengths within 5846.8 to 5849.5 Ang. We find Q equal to 31.8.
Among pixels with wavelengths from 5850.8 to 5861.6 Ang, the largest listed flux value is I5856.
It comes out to 36.7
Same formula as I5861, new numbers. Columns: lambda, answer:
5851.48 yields 36.7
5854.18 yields 30.4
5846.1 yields 26.6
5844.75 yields 28.7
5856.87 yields 30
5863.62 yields 30.6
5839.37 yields 33.8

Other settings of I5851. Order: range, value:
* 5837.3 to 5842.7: 33.6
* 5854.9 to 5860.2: 32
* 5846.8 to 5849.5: 34.3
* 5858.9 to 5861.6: 32.4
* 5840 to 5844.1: 32.8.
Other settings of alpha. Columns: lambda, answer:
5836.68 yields 25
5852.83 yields 36.3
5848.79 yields 36.8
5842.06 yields 30.1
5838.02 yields 36.1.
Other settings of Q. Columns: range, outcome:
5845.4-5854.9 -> 26.6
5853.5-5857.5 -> 30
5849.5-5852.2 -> 35.9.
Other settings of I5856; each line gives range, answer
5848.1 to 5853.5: 36.8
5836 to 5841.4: 36.1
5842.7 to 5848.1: 33.5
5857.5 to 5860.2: 34.4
